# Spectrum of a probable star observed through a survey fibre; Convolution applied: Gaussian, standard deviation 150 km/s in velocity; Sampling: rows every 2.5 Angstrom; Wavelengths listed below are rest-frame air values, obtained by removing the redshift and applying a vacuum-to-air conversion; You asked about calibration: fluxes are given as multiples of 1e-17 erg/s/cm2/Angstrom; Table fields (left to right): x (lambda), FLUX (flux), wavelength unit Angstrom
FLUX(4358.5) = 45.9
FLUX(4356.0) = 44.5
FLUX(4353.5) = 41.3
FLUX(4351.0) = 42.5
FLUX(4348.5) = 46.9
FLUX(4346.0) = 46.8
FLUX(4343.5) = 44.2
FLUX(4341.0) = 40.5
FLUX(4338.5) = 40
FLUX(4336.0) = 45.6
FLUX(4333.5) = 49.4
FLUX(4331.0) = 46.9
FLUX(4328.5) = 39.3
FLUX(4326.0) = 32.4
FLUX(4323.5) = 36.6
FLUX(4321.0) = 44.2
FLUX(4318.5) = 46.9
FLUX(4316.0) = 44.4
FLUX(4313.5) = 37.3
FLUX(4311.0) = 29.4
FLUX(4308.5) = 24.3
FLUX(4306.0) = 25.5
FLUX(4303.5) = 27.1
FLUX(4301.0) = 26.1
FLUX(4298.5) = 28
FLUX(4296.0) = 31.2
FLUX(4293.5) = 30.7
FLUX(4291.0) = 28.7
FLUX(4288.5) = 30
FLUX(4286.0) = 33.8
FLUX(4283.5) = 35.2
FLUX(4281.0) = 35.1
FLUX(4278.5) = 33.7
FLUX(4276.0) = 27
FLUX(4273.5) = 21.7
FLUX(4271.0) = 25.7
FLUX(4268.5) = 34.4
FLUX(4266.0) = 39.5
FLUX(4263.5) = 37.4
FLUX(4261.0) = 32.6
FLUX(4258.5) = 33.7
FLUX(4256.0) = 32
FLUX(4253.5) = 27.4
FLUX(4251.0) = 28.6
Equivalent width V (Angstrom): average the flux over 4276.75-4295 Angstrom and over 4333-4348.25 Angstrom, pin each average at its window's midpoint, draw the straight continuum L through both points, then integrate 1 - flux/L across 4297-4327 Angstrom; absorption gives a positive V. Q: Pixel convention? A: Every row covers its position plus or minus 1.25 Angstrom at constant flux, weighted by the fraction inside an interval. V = 3.7 Angstrom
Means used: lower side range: 32.3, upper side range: 44.3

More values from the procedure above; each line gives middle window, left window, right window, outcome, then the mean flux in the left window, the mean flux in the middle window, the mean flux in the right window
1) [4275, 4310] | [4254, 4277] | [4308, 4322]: 5.3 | 31.5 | 29.8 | 38.4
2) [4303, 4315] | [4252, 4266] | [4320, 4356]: 3.1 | 33.2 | 29.1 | 42.7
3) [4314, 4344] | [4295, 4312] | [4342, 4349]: -3.4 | 27.3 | 42.4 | 45.7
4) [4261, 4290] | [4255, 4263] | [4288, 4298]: -0.4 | 33.2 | 32.1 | 30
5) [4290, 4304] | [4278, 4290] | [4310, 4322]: 2.9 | 33.4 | 28.7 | 40.6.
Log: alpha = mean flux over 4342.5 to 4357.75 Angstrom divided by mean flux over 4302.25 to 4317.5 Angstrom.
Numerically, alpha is 1.41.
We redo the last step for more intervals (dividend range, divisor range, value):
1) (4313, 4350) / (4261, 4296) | 1.35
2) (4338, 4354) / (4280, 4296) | 1.35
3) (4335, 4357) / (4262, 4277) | 1.40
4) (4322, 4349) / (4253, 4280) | 1.35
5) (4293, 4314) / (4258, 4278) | 0.90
